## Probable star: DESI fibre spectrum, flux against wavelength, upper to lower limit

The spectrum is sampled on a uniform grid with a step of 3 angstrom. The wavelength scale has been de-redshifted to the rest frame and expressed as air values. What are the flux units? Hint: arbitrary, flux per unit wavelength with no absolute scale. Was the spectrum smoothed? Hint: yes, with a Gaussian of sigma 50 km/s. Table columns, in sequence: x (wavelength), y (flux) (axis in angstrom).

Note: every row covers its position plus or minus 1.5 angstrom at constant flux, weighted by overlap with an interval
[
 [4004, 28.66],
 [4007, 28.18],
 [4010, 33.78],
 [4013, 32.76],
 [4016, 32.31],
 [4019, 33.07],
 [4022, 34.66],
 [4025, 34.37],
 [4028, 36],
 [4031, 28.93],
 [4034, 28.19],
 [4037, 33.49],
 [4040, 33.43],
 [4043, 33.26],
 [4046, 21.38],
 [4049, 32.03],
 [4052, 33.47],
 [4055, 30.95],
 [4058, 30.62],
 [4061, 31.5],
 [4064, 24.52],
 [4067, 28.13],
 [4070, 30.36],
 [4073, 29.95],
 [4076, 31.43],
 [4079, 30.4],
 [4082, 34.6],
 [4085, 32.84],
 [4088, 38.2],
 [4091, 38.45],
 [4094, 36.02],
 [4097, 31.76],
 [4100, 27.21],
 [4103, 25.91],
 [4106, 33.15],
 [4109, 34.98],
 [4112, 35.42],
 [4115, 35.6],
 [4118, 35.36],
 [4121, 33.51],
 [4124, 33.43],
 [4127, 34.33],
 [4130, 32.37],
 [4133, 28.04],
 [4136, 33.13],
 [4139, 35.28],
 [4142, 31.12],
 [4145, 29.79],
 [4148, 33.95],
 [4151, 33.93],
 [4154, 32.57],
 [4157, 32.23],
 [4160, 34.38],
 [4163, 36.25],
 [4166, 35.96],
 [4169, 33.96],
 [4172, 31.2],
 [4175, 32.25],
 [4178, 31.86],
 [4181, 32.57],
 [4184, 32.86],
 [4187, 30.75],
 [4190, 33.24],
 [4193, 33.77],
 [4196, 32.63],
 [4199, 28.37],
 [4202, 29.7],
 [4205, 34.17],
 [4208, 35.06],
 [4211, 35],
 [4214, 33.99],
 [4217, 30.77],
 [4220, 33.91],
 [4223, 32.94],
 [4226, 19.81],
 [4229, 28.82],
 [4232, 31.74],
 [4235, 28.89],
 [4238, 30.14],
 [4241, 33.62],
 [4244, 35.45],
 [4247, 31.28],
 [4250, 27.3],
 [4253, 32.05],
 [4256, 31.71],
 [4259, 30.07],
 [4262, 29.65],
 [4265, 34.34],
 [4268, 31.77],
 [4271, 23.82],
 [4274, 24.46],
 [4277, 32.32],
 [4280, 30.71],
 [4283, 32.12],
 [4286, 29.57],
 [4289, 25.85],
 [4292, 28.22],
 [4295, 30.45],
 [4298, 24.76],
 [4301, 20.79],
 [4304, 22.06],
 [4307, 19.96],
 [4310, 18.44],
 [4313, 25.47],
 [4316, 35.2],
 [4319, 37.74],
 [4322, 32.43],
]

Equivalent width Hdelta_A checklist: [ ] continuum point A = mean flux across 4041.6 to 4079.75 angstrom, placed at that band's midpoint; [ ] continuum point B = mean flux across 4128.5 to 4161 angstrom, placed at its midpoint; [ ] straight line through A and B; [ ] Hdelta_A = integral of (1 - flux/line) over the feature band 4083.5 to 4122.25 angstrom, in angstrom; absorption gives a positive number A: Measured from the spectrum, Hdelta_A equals -3.3 angstrom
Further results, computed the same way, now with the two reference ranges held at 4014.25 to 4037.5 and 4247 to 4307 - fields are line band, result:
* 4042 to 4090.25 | 1.45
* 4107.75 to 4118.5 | -1.46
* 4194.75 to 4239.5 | -2.53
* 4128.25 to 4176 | -3.83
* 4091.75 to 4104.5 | 0.28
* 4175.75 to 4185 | -0.74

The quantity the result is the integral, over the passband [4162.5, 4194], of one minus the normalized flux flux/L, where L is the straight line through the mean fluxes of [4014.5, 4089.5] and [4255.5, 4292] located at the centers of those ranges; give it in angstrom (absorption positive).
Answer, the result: -2.7 angstrom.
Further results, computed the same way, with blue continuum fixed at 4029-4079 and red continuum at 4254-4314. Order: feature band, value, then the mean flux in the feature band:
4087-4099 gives -2.4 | 35.6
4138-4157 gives -2.4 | 32.7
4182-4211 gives -4.1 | 32.4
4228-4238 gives -0.7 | 29.9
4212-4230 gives -1.3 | 30.2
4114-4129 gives -2.5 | 34.3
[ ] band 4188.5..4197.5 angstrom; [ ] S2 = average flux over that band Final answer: 33.2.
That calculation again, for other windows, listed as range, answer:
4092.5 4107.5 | 30.8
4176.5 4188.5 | 32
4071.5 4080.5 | 30.6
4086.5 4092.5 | 38.3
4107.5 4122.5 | 35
